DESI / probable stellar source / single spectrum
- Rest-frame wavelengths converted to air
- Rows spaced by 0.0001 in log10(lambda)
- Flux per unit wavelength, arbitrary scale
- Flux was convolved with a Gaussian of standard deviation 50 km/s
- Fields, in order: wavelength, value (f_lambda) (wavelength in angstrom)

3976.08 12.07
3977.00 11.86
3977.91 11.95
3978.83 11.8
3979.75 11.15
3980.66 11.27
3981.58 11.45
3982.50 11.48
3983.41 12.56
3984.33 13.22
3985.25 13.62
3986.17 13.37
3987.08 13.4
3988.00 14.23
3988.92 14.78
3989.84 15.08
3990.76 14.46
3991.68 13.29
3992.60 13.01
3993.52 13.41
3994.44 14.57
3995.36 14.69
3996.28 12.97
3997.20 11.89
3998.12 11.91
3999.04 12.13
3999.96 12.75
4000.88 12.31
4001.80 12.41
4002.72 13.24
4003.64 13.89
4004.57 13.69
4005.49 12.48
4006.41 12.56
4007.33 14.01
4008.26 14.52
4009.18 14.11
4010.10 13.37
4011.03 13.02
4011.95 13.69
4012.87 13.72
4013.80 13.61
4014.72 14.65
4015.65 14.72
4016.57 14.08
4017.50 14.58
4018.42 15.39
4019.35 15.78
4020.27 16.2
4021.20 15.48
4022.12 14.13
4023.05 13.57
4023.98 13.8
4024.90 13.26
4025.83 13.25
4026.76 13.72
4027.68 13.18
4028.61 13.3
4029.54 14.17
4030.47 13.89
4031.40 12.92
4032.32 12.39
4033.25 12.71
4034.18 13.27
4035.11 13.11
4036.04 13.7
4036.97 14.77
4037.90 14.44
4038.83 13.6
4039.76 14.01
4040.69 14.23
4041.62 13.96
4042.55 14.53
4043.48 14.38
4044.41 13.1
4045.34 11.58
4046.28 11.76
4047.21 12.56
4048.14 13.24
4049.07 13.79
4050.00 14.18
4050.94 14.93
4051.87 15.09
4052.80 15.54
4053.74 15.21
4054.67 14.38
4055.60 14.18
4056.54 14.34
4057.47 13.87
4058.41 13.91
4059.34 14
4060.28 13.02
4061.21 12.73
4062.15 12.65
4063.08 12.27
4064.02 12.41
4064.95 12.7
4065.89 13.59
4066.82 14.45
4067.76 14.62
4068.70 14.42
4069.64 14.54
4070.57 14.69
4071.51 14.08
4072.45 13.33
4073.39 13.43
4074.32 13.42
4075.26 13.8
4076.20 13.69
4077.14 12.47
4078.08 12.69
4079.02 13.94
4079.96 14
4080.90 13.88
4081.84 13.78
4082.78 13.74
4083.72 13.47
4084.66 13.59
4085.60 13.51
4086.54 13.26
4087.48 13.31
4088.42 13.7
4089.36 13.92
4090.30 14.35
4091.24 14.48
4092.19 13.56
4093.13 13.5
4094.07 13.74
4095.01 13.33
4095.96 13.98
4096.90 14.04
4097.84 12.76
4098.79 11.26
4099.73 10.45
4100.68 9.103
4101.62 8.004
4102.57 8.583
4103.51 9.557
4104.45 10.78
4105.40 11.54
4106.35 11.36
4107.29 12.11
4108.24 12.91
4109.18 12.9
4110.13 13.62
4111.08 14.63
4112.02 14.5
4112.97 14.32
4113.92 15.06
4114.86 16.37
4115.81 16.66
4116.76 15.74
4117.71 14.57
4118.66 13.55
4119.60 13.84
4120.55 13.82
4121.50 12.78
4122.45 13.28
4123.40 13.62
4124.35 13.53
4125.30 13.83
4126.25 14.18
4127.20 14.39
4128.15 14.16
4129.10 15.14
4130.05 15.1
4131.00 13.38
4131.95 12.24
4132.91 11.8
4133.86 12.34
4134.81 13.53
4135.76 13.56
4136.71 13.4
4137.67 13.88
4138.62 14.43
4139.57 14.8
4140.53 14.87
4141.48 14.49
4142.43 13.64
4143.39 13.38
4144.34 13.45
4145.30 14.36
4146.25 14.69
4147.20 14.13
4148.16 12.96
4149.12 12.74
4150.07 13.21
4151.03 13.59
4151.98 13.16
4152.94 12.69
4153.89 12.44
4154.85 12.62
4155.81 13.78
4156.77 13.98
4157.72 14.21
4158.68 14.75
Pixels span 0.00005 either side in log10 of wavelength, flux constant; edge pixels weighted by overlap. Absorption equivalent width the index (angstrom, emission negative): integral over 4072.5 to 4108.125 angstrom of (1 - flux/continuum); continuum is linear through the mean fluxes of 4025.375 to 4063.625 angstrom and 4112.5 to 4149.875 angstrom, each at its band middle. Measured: 2.9 angstrom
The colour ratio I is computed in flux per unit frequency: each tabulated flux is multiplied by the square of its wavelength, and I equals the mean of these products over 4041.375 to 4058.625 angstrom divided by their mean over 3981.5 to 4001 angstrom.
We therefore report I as 1.08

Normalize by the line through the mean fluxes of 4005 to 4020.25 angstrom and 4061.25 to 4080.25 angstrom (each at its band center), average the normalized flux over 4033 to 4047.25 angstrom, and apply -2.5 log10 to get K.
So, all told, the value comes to 0.025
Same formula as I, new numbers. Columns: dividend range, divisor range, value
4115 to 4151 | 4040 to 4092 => 1.05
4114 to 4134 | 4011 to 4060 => 1.05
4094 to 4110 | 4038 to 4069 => 0.86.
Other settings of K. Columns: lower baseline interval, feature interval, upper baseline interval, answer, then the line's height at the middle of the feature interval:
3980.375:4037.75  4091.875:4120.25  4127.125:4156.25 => 0.059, 13.6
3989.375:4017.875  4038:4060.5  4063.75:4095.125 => -0.022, 13.6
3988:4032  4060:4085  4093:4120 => -0.031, 13.2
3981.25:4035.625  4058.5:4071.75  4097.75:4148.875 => -0.013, 13.4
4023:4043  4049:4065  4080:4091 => -0.016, 13.7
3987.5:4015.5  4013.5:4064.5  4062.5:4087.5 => -0.024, 13.5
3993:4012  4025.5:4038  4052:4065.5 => 0.000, 13.5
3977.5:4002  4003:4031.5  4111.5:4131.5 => -0.058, 13.2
